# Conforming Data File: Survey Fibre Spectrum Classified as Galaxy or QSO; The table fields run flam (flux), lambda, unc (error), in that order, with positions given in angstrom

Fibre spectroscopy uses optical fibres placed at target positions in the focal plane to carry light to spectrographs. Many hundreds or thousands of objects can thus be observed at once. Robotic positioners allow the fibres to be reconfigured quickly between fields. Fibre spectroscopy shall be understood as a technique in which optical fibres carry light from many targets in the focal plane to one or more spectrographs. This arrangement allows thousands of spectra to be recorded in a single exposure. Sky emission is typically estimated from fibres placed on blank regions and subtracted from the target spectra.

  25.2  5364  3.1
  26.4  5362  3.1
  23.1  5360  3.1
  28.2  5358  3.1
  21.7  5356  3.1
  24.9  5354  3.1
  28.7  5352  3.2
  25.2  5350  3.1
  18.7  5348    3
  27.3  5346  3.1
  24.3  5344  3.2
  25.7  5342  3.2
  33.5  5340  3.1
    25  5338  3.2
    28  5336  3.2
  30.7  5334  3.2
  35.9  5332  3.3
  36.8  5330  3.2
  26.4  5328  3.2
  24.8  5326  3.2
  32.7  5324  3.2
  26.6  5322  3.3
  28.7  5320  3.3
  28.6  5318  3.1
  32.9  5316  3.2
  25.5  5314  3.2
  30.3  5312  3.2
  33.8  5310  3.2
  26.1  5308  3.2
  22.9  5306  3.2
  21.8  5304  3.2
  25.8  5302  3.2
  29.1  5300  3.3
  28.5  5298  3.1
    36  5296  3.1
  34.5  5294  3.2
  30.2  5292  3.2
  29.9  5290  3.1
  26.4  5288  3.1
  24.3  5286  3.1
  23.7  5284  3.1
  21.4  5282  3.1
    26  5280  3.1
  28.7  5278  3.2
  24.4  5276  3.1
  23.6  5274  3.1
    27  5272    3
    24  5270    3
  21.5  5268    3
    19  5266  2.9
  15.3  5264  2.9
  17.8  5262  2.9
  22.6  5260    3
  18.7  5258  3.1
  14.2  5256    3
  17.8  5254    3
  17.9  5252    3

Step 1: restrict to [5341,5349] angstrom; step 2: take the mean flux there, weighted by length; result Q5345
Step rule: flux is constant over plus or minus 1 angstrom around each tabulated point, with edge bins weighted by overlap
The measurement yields 24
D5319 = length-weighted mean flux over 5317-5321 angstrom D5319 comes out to 28.6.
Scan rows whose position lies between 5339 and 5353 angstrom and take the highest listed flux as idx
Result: 33.5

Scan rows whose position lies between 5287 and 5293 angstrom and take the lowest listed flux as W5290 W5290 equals 26.4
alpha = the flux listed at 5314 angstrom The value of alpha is 25.5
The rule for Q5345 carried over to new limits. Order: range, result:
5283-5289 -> 24.8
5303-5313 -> 27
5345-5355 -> 25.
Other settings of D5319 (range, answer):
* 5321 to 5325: 29.7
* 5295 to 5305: 28.2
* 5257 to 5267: 18.7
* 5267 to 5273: 24.2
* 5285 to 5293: 27.7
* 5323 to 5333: 31.3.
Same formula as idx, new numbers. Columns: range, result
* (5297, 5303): 29.1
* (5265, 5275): 27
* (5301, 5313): 33.8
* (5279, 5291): 29.9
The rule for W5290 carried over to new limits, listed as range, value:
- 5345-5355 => 18.7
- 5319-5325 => 26.6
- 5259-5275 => 15.3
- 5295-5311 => 21.8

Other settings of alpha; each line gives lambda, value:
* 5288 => 26.4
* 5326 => 24.8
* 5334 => 30.7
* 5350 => 25.2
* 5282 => 21.4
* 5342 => 25.7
